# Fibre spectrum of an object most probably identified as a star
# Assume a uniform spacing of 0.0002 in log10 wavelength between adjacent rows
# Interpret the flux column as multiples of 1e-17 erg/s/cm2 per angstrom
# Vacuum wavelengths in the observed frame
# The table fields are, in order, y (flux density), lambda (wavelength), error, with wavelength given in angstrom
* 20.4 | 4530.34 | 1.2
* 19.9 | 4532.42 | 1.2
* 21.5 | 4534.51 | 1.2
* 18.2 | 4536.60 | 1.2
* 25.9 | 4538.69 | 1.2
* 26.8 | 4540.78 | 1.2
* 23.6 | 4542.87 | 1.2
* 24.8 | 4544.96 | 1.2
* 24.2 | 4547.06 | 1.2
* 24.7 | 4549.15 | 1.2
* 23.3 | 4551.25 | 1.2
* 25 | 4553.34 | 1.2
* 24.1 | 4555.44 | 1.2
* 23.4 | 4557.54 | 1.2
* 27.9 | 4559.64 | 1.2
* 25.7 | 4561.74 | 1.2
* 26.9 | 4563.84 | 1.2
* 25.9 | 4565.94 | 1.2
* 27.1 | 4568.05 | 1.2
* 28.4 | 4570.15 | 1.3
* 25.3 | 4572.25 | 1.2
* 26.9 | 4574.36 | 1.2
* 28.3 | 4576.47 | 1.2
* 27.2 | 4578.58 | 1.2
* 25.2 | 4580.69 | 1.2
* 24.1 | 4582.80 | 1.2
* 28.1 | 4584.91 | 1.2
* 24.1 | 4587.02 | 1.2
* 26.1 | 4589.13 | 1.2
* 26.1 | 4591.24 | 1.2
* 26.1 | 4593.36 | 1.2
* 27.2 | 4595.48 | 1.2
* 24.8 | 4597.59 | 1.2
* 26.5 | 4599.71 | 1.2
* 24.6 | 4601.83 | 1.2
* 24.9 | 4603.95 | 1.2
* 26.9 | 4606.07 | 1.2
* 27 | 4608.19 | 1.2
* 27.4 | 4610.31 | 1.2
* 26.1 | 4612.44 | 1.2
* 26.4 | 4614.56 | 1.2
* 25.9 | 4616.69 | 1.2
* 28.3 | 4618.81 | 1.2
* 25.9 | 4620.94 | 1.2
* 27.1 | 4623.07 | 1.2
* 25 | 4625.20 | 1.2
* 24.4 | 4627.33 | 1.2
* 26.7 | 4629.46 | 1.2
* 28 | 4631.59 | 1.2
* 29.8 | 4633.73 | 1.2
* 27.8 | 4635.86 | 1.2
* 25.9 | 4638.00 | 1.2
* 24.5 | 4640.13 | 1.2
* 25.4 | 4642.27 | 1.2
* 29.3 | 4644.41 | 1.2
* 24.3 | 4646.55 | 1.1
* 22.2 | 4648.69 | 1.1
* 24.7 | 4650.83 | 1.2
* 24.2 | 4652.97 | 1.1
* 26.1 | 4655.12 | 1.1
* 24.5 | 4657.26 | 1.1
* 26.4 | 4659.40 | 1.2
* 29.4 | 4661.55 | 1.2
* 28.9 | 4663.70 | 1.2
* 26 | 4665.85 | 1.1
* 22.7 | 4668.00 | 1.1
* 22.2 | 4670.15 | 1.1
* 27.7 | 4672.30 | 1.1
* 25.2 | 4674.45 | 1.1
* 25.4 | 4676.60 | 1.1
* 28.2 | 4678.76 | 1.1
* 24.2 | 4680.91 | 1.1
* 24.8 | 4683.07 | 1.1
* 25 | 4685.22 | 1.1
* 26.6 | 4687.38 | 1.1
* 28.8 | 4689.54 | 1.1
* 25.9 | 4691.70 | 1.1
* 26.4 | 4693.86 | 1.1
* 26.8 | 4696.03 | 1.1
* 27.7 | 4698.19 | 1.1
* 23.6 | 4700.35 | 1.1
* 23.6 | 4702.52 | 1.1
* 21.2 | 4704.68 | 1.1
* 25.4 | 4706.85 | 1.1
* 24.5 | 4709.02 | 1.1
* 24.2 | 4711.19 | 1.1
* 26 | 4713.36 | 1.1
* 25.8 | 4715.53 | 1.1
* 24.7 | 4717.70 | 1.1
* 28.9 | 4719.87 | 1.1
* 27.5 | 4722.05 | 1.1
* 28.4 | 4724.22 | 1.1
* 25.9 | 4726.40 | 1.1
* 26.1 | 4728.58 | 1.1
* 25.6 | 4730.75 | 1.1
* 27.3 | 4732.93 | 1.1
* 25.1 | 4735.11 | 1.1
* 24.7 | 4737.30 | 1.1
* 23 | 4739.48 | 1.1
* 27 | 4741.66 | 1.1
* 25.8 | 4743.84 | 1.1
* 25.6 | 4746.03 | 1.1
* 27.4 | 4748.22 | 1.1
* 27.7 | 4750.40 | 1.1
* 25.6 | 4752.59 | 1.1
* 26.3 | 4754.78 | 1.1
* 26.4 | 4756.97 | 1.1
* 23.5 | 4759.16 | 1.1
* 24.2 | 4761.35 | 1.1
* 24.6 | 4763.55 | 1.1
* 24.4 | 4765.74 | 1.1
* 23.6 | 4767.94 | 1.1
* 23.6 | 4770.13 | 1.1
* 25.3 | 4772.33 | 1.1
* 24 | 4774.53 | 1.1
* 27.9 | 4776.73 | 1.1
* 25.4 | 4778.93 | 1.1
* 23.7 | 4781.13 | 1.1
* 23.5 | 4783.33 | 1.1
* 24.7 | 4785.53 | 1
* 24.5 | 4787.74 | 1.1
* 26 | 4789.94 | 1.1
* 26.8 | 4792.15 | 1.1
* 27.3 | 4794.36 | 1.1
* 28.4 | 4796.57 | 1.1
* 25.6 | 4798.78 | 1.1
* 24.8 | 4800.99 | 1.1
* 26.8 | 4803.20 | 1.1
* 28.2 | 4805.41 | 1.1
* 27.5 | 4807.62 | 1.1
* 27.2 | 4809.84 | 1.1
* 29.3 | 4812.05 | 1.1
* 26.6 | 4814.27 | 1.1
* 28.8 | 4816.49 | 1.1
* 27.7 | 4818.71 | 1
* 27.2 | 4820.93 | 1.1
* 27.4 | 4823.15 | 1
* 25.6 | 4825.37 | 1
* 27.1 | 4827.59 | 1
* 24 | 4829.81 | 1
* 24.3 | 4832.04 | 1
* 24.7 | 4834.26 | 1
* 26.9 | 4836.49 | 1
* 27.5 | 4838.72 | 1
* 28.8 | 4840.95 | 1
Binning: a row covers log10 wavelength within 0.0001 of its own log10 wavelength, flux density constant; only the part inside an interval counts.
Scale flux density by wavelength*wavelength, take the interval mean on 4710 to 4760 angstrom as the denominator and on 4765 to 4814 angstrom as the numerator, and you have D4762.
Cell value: 1.02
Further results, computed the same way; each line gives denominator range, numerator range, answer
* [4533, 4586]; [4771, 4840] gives 1.16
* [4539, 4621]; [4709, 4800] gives 1.07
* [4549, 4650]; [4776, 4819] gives 1.10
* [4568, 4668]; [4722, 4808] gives 1.04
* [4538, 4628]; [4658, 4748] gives 1.05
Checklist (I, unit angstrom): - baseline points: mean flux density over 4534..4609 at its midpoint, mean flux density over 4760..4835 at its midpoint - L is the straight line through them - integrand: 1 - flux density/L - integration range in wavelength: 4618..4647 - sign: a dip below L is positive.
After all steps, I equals -1.2 angstrom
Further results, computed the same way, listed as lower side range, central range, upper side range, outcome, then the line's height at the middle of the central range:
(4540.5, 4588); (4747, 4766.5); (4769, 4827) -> 0.5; 26.2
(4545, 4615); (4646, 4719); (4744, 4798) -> 0.7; 25.7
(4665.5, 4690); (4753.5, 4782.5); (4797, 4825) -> 2.0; 26.7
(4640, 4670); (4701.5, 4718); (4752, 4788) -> 0.5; 25.2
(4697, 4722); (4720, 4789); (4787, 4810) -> 1.1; 25.9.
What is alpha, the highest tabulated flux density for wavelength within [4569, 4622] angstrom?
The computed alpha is 28.4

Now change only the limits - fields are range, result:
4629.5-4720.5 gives 29.8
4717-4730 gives 28.9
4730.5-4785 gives 27.9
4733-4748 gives 27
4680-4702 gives 28.8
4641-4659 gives 29.3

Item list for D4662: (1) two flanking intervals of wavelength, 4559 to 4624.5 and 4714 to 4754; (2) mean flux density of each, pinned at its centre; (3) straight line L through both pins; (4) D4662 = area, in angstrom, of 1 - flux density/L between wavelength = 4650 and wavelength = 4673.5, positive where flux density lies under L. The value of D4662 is 0.5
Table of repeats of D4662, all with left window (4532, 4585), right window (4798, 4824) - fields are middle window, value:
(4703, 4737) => 1.0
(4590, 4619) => -0.8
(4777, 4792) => 1.2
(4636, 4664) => 0.1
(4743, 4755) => 0.1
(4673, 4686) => 0.3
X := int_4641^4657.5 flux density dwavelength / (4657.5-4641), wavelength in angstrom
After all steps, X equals 25.1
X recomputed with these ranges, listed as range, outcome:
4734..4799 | 25.4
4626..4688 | 25.9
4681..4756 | 25.8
